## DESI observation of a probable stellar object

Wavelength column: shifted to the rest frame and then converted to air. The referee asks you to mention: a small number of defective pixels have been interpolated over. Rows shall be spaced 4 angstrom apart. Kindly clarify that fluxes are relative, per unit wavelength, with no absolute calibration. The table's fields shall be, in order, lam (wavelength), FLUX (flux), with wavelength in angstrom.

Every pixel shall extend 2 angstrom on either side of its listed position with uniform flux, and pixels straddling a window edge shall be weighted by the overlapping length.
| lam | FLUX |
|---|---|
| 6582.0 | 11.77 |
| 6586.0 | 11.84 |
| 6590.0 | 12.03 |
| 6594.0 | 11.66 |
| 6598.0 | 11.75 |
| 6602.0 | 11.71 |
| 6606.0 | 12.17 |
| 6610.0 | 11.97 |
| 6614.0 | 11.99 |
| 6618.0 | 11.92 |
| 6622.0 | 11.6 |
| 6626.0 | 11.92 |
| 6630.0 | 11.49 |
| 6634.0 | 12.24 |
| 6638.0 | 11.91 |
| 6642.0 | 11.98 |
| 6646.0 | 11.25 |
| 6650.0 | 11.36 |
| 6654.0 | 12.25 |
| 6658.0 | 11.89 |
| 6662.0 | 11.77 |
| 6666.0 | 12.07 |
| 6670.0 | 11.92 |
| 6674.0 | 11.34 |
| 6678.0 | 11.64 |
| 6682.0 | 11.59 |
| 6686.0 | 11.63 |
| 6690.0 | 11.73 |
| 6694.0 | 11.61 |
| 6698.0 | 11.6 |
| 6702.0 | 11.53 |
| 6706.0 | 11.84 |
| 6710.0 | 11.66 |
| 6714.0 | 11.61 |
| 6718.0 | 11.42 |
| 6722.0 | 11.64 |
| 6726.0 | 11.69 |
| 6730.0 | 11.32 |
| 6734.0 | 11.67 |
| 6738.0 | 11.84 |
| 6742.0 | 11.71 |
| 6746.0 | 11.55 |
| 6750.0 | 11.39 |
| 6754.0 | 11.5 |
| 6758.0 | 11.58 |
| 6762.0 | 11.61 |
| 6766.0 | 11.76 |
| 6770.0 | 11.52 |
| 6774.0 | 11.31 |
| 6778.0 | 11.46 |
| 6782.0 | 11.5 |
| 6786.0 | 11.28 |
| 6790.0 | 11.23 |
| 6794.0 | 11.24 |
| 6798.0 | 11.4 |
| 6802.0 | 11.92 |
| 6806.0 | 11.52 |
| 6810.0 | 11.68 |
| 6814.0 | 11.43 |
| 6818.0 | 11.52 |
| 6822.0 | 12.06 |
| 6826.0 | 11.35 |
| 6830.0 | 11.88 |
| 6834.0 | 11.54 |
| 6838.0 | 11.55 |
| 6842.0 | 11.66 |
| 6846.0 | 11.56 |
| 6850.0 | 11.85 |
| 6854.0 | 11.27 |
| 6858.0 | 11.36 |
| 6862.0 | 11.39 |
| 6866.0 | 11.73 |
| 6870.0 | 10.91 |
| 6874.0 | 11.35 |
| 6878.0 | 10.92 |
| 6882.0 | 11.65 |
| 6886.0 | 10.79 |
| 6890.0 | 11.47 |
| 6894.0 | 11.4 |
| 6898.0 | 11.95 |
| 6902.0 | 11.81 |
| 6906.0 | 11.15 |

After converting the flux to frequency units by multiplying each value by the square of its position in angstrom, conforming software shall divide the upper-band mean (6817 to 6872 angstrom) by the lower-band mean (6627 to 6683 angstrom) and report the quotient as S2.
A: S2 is 1.04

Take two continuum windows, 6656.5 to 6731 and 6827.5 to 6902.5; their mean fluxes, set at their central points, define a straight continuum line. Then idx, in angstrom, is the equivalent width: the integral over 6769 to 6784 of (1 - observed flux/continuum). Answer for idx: 0.2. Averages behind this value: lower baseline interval 11.7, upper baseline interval 11.5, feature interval 11.4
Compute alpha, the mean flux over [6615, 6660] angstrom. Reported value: 11.8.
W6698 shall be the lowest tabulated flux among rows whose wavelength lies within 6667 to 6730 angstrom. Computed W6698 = 11.32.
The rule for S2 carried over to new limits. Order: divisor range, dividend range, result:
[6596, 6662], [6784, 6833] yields 1.03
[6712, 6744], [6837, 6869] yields 1.03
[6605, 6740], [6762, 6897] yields 1.02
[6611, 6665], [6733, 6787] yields 1.01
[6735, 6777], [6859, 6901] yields 1.02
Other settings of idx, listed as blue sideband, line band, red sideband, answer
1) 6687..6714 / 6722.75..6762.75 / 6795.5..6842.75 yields 0.2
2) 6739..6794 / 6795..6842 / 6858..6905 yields -0.7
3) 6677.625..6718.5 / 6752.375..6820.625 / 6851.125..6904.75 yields 0.1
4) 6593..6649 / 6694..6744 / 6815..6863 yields 0.4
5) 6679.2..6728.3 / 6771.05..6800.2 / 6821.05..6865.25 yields 0.6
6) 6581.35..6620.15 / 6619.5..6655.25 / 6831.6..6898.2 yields 0.2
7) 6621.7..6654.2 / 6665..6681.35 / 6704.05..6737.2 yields 0.0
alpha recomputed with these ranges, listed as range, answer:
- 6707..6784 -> 11.6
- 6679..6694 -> 11.6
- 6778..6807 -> 11.4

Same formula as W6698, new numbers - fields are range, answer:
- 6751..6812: 11.23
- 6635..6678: 11.25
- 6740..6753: 11.39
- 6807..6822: 11.43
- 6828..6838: 11.54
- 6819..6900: 10.79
